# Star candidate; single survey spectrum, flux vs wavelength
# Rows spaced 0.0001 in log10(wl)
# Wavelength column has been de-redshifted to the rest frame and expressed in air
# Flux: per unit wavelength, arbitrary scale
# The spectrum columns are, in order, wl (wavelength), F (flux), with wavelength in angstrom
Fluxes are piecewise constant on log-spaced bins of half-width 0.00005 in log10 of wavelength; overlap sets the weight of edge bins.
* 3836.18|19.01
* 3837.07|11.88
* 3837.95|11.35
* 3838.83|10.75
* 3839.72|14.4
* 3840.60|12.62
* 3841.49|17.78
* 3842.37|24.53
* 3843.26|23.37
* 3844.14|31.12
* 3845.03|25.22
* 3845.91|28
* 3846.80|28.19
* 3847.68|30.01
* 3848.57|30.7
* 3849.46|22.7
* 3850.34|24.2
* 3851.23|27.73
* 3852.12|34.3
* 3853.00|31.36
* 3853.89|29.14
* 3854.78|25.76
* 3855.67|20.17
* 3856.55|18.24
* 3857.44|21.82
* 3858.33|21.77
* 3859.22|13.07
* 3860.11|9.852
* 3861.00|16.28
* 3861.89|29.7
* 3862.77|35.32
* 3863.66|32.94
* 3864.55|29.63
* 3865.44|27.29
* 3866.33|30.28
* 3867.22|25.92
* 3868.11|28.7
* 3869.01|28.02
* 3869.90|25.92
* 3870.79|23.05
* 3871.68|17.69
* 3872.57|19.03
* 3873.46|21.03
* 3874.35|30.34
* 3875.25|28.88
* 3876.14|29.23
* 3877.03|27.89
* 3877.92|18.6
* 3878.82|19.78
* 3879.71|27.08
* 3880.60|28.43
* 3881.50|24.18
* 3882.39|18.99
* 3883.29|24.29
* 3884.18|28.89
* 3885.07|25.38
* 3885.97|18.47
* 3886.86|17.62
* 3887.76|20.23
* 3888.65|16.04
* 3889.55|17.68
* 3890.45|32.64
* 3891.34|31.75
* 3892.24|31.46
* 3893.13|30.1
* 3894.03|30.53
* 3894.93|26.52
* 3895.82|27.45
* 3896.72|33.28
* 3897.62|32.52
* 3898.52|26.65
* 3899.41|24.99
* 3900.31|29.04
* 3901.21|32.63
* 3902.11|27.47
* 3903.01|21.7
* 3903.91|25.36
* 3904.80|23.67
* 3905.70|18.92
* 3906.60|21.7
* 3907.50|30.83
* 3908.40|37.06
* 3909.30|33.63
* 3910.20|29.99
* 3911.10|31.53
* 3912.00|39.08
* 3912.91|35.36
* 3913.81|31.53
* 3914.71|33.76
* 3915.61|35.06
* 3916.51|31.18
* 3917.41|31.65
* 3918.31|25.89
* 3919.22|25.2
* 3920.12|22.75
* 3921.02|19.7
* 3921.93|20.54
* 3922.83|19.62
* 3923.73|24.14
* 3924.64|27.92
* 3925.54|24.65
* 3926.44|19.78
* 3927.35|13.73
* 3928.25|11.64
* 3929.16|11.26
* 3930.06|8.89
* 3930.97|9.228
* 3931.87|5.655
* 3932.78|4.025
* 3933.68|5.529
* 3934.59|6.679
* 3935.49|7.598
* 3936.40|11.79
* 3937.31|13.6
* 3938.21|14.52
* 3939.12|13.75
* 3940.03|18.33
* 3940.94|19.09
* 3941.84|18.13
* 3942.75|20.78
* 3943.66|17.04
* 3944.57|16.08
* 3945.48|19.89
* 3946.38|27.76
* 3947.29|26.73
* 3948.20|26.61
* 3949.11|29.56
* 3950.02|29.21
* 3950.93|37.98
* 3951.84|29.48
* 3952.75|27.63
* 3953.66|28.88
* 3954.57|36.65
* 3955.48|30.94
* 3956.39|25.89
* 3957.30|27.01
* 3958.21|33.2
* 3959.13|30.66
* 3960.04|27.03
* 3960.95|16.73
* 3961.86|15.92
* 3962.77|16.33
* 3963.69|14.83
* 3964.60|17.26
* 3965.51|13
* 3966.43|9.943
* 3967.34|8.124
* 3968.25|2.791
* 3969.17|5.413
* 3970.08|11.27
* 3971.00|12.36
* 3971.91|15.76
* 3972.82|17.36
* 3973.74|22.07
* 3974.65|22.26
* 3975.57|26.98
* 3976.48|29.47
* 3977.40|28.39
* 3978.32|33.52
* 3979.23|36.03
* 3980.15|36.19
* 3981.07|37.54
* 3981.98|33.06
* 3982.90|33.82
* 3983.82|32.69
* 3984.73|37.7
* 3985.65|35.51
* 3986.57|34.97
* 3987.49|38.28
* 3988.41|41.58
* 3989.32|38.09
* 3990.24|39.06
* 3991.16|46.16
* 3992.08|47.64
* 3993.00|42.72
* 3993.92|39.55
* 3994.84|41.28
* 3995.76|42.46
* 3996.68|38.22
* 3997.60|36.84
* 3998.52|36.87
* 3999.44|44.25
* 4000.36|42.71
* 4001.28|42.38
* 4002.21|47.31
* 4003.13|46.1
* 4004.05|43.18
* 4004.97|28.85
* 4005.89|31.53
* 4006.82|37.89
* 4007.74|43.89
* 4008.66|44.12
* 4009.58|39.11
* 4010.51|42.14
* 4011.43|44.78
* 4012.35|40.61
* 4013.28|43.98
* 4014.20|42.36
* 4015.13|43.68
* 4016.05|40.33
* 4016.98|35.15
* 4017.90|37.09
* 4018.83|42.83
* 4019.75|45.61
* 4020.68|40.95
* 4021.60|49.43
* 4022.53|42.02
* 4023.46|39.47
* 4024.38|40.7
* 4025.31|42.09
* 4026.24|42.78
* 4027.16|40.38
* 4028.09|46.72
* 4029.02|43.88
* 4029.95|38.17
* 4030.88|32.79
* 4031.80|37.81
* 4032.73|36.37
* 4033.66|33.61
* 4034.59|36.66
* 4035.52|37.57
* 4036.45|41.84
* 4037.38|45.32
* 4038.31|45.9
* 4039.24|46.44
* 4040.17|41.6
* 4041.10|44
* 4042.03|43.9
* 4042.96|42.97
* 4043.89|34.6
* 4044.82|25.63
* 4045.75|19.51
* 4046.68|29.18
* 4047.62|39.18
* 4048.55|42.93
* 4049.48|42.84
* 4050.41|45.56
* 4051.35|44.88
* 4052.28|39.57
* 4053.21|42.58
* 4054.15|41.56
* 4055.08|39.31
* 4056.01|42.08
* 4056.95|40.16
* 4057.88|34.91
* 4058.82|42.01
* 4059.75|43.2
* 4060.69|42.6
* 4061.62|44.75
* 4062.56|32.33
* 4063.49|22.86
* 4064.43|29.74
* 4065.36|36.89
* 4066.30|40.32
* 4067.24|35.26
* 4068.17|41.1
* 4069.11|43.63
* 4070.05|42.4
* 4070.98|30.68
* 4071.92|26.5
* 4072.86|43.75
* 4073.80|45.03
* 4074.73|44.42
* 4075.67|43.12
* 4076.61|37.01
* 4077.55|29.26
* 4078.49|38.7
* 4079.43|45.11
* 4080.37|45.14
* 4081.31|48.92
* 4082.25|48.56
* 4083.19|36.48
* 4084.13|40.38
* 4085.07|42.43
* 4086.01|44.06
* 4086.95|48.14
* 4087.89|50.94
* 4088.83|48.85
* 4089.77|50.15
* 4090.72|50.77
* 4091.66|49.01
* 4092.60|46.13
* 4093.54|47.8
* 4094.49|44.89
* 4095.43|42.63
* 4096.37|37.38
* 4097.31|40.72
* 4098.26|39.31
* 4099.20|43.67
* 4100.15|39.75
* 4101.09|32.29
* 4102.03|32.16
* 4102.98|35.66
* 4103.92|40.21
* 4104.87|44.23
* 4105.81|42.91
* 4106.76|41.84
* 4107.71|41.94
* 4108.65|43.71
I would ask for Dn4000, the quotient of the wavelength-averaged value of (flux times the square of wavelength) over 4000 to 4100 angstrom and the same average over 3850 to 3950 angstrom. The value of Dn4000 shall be 1.86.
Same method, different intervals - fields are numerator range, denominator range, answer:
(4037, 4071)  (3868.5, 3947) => 1.82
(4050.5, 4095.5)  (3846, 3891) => 1.86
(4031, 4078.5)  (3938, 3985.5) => 1.72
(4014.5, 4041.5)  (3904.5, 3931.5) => 1.74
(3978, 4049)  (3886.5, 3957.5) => 1.75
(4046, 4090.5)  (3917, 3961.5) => 2.08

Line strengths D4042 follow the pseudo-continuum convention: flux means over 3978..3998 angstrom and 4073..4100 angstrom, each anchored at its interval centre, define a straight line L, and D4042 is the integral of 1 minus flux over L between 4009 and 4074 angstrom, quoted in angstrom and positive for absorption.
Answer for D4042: 2.52 angstrom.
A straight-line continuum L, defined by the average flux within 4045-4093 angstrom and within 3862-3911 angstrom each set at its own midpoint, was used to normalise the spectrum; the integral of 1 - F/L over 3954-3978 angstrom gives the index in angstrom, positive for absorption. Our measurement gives 9.2 angstrom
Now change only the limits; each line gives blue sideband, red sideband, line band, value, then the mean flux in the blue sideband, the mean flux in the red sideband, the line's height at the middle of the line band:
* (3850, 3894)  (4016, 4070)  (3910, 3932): 3.90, 24.9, 39.6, 29.1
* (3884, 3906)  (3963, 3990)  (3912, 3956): 6.89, 26.1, 25.1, 25.6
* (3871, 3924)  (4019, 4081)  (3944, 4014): 5.61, 26.6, 39.6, 33.5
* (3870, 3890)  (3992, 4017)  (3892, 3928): -0.67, 22.9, 41.1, 27.3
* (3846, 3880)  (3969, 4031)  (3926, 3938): 8.15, 25.3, 37.3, 31.3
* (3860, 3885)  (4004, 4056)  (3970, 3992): 2.61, 25.5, 40.1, 35.6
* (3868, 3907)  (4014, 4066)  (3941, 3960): 2.69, 25.3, 39.6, 31.2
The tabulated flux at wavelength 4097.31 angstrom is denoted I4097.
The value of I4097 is 40.72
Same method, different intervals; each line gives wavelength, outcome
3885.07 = 25.38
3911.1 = 31.53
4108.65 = 43.71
